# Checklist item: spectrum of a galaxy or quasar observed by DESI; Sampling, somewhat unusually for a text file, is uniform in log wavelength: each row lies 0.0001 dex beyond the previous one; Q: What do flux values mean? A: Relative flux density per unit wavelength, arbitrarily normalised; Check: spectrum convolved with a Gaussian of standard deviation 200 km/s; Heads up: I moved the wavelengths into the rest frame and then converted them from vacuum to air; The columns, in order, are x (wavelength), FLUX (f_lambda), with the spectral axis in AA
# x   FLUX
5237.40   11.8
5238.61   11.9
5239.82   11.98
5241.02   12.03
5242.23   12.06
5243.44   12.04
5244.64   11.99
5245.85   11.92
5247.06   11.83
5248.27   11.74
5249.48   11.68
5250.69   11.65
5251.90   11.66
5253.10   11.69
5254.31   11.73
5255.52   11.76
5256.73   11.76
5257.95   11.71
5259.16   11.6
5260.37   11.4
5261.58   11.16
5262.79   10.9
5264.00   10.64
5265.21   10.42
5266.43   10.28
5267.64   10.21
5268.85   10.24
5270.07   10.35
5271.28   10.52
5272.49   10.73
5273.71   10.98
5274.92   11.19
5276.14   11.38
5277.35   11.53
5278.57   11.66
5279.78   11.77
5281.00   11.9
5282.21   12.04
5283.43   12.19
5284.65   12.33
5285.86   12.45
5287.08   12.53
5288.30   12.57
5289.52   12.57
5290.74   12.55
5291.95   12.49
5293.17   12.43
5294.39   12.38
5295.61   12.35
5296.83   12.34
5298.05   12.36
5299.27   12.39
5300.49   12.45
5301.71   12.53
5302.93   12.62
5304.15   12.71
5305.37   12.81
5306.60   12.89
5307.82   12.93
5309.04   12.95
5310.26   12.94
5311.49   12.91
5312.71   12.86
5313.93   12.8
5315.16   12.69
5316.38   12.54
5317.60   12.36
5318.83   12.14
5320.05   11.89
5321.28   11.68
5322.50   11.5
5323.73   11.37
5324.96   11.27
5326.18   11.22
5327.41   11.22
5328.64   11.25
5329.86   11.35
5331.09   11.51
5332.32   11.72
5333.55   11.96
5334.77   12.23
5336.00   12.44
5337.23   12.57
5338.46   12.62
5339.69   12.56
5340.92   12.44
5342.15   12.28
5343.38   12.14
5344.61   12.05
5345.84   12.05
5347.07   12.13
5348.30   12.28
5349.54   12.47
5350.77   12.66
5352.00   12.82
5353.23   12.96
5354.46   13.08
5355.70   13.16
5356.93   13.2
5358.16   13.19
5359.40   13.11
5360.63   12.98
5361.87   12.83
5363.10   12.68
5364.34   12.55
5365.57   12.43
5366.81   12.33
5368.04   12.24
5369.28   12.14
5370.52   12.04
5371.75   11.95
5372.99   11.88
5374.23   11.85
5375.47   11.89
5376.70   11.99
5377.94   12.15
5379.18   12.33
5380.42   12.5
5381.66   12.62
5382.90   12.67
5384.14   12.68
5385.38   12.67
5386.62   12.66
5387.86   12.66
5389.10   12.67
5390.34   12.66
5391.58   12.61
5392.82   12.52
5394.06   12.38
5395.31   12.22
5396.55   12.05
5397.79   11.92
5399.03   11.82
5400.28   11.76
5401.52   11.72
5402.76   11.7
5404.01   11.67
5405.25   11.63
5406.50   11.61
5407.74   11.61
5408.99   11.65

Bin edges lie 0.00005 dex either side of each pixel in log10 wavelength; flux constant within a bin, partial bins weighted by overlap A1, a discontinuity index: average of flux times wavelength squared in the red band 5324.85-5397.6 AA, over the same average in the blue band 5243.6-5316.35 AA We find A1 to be 1.1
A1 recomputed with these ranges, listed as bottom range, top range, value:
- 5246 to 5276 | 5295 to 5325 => 1.13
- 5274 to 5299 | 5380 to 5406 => 1.05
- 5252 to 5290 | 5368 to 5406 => 1.11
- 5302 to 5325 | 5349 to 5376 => 1.03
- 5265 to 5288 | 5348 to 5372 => 1.15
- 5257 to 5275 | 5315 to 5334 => 1.11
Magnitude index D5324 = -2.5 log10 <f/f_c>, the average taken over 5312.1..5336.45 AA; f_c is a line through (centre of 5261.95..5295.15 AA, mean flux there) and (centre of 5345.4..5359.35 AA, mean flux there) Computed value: 0.03 mag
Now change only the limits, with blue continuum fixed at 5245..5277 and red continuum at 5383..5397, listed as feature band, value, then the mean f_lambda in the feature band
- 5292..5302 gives -0.07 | 12.4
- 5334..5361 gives -0.04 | 12.6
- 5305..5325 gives -0.06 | 12.4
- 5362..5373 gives 0.00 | 12.3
